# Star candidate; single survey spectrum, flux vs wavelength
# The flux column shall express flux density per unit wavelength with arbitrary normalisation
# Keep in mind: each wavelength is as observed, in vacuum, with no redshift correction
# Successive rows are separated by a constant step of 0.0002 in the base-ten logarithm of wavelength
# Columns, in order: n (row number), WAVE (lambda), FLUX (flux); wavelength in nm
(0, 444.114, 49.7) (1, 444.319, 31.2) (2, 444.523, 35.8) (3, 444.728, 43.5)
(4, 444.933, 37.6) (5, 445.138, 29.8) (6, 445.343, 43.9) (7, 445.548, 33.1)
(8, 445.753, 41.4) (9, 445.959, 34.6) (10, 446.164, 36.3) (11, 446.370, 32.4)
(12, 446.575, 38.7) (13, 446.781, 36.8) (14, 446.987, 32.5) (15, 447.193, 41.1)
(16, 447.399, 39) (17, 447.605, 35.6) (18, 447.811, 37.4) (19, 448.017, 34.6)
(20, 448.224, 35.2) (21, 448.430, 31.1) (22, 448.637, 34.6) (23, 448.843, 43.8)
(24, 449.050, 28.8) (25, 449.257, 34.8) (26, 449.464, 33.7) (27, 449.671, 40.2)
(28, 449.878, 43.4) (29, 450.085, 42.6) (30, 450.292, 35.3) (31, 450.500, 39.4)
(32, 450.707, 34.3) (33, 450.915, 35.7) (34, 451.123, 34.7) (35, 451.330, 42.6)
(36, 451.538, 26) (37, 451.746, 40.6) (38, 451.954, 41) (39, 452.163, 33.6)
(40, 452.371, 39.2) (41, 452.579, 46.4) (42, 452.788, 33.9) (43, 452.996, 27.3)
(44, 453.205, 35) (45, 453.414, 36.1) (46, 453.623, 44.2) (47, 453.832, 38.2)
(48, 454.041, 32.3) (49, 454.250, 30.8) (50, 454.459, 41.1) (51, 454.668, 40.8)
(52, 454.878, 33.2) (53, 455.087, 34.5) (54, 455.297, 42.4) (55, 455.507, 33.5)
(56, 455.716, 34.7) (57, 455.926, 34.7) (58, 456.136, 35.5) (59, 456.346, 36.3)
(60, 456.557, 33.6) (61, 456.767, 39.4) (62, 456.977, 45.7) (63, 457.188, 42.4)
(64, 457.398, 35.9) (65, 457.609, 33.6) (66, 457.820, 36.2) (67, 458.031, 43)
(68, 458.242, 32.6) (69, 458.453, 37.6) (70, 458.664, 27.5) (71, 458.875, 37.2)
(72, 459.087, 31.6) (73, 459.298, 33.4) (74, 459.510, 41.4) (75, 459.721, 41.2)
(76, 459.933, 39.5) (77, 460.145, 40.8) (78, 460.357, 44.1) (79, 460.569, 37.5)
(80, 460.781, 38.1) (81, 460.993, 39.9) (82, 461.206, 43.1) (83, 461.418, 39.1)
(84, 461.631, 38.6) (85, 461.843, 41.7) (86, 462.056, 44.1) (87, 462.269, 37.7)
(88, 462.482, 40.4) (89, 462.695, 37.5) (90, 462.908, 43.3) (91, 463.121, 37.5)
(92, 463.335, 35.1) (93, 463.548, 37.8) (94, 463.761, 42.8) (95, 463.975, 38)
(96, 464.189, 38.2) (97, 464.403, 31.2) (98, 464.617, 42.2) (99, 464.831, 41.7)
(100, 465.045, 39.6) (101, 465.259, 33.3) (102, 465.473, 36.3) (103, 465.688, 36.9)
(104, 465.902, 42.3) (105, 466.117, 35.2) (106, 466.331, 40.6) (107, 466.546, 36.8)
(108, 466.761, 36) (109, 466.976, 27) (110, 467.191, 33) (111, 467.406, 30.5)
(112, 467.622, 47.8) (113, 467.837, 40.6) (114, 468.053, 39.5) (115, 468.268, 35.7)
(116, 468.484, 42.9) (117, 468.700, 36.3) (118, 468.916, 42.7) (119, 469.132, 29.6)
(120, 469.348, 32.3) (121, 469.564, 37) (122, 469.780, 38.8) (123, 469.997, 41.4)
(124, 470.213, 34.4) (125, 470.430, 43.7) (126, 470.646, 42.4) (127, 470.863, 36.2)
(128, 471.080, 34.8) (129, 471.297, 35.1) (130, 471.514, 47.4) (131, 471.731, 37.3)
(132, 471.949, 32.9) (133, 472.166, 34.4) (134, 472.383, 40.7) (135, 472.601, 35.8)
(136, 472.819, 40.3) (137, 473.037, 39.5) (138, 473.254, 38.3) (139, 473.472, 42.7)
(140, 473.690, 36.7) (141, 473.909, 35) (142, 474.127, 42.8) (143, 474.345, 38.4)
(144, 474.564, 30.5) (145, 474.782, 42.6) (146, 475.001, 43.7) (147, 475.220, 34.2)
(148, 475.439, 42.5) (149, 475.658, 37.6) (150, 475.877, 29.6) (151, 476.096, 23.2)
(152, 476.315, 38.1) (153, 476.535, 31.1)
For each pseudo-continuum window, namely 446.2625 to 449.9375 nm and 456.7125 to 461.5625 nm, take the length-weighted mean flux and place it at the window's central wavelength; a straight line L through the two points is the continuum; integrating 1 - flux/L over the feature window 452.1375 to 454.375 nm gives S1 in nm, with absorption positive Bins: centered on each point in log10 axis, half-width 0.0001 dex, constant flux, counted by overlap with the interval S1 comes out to 0.06 nm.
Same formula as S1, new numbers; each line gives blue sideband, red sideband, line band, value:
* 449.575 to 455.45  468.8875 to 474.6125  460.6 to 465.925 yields -0.20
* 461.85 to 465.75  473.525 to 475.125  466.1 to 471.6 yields 0.14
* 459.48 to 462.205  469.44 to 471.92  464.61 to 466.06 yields 0.04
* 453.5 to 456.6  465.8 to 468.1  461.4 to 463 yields -0.15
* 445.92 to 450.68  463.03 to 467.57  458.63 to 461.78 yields -0.15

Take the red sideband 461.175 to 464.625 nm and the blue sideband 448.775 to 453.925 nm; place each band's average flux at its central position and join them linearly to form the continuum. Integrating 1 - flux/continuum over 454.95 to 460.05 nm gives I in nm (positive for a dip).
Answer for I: 0.19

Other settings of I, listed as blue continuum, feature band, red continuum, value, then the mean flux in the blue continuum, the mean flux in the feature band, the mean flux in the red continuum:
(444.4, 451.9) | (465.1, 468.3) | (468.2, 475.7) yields 0.09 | 36.7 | 36.8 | 38.2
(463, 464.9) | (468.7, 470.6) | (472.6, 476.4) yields 0.01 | 38.2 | 37.6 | 37.3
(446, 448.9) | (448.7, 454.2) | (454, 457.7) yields -0.07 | 36.2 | 37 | 36.8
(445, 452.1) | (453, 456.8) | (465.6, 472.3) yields 0.07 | 36.6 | 36.2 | 37.5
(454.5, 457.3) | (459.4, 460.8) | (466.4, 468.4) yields -0.13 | 37.5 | 40.5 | 36.5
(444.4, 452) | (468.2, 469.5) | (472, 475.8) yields 0.05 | 36.8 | 36.6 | 38.4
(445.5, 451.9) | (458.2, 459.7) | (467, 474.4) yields 0.09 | 36.5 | 34.9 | 38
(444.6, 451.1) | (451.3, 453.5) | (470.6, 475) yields 0.04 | 36.8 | 36.3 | 38.3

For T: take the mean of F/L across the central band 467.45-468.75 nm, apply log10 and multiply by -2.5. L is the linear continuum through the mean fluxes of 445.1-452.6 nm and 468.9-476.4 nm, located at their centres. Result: -0.08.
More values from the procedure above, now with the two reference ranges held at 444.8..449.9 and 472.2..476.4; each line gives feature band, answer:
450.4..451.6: 0.02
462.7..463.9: -0.06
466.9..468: 0.03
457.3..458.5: 0.01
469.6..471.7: -0.05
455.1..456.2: 0.02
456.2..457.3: -0.07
